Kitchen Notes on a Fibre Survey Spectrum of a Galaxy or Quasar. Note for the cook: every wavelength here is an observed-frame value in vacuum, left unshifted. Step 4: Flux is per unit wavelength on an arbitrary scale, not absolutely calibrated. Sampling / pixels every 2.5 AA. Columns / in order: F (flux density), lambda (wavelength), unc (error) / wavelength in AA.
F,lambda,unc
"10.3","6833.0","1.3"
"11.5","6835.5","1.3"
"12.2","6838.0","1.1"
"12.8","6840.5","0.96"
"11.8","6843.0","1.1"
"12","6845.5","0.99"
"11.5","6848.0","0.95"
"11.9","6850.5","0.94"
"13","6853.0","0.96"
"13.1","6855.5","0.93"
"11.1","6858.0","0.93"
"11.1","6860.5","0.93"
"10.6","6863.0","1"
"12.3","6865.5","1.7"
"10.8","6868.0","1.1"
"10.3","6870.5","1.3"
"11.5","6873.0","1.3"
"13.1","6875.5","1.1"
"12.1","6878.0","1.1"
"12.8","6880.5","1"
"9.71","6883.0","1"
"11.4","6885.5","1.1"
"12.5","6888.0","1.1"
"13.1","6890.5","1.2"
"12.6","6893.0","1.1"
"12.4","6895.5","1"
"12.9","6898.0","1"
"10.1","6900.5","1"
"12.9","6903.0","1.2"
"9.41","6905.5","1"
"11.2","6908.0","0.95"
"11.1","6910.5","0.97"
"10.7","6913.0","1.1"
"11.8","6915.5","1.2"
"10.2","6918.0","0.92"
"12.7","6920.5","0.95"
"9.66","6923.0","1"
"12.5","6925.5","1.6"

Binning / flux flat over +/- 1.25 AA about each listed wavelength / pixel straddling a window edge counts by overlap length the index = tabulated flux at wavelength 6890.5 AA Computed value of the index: 13.1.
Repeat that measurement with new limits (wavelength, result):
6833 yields 10.3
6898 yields 12.9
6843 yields 11.8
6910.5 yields 11.1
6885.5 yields 11.4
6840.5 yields 12.8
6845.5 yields 12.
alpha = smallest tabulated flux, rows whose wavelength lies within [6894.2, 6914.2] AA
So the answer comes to 9.41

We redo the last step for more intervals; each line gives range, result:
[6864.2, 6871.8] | 10.3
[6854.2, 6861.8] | 11.1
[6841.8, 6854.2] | 11.5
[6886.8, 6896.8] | 12.4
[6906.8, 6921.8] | 10.2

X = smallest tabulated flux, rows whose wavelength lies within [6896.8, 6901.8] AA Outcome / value 10.1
